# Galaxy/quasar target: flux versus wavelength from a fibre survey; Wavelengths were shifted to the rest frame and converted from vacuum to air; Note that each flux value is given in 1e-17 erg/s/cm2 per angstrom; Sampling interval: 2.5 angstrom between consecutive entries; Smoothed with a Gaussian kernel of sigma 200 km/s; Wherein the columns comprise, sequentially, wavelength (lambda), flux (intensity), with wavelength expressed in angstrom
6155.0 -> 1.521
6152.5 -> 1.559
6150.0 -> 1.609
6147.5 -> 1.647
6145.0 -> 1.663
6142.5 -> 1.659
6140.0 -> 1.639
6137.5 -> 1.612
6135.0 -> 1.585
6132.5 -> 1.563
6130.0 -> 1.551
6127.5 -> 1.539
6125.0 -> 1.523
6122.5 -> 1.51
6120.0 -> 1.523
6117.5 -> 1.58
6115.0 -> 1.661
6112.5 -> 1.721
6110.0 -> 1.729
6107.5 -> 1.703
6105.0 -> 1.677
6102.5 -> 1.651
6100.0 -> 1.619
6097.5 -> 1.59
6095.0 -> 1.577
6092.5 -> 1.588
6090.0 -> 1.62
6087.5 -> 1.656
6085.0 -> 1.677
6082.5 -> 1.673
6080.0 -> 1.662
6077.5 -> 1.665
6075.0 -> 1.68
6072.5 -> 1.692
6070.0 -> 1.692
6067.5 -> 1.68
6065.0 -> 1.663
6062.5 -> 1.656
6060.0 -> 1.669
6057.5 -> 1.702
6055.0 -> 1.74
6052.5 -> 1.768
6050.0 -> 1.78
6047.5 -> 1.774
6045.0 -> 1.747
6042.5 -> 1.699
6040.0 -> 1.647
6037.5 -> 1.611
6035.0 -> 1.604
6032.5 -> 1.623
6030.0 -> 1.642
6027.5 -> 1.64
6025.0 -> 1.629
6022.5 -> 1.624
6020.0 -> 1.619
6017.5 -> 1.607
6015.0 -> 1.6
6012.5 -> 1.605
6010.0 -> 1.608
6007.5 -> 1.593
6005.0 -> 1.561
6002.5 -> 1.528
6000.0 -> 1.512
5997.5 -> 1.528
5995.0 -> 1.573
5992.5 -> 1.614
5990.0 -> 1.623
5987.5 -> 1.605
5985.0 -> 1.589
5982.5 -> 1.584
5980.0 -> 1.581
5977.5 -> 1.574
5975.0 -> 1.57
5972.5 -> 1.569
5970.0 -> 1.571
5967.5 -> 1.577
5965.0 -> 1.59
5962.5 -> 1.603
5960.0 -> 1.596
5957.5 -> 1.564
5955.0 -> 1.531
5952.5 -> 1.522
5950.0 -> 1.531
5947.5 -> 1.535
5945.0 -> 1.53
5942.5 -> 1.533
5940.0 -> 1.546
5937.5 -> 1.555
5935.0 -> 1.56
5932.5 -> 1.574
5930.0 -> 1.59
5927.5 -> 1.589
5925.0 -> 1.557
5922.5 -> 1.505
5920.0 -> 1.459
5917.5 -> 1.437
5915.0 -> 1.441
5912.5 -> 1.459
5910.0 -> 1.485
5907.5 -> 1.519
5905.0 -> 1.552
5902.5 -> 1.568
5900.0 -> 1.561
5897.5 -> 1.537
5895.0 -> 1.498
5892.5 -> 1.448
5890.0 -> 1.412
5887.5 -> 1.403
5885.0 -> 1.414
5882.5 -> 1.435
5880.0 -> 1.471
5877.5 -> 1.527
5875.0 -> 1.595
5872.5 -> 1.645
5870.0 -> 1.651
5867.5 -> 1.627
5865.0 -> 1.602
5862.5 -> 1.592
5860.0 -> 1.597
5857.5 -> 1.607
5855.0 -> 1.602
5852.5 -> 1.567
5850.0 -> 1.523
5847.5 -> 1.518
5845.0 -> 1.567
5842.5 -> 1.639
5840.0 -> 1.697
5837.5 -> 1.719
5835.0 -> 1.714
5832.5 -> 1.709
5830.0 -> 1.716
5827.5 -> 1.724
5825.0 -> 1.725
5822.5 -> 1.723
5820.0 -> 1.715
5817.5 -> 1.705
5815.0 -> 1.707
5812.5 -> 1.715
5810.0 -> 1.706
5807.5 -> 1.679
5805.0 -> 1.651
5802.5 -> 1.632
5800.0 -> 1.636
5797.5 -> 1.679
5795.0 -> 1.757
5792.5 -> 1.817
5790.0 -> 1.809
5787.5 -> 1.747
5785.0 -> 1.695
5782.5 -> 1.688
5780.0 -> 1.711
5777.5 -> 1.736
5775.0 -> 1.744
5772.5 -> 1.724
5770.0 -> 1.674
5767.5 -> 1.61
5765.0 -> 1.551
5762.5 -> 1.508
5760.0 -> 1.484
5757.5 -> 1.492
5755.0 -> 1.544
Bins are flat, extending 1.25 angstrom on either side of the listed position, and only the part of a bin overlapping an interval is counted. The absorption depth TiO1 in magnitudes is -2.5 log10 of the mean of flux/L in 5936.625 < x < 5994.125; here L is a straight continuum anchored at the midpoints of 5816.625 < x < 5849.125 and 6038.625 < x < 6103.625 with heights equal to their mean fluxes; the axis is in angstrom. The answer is 0.07 mag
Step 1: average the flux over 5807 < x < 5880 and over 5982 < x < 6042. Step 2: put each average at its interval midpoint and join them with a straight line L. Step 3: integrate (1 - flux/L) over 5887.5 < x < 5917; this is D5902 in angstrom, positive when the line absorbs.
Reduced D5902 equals 2.48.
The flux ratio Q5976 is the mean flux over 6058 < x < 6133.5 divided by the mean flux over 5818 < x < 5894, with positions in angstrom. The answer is 1.0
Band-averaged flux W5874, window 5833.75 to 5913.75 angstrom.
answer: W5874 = 1.55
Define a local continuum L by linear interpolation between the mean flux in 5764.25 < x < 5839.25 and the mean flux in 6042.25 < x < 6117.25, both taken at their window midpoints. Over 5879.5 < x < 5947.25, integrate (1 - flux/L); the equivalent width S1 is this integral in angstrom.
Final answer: 7.5 angstrom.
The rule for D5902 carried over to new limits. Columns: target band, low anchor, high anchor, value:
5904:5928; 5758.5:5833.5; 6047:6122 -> 2.6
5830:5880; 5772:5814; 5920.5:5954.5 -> 0.8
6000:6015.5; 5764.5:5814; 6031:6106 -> 0.9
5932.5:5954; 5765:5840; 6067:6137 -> 1.7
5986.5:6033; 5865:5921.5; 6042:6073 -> 1.6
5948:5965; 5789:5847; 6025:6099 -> 1.2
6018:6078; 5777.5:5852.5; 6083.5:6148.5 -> -1.6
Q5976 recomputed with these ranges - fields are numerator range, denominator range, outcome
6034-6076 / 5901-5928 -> 1.13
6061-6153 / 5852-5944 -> 1.06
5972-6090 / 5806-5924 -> 1.03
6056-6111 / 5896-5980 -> 1.08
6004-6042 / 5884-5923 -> 1.09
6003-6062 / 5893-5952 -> 1.08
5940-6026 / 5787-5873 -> 0.94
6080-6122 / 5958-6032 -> 1.03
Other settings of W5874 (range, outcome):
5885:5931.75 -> 1.5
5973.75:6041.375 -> 1.6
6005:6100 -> 1.66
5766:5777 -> 1.69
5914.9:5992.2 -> 1.56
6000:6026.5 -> 1.59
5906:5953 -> 1.52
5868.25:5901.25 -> 1.51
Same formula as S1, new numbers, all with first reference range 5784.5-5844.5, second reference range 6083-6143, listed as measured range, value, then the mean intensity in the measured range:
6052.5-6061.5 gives -0.4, 1.71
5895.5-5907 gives 0.9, 1.55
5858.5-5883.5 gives 1.7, 1.58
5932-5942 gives 0.7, 1.56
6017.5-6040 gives 0.2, 1.62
